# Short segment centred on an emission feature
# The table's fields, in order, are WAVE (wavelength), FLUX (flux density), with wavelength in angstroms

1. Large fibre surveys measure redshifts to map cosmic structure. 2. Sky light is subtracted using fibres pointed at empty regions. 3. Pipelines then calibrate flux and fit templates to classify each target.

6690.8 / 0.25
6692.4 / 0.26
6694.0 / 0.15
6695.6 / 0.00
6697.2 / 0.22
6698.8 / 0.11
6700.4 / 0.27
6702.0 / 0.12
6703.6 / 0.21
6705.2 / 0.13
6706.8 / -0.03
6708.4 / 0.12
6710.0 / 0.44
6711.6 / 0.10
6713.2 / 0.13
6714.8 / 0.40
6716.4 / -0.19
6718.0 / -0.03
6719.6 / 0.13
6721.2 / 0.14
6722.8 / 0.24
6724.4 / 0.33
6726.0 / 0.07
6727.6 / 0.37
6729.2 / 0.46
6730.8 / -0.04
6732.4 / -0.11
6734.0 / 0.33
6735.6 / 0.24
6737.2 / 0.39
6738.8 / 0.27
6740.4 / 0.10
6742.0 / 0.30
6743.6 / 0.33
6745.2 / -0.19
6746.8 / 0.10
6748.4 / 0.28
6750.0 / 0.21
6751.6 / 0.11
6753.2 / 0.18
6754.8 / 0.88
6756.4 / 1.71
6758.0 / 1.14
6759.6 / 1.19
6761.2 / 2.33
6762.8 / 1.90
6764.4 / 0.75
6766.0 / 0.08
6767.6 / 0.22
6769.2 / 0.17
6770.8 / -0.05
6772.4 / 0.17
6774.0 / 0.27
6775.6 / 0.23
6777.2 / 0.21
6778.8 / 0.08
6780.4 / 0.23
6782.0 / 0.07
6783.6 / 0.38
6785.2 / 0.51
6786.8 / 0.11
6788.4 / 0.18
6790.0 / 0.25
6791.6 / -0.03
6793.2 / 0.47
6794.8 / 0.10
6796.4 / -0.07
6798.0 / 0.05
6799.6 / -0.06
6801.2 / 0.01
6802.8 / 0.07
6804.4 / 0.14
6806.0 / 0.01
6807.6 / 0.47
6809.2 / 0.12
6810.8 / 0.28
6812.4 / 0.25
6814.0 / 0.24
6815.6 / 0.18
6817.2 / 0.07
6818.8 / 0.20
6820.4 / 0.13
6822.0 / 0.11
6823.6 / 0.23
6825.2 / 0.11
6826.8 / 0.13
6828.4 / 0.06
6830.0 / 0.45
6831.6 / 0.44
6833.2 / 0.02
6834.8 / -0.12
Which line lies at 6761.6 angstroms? [O II]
